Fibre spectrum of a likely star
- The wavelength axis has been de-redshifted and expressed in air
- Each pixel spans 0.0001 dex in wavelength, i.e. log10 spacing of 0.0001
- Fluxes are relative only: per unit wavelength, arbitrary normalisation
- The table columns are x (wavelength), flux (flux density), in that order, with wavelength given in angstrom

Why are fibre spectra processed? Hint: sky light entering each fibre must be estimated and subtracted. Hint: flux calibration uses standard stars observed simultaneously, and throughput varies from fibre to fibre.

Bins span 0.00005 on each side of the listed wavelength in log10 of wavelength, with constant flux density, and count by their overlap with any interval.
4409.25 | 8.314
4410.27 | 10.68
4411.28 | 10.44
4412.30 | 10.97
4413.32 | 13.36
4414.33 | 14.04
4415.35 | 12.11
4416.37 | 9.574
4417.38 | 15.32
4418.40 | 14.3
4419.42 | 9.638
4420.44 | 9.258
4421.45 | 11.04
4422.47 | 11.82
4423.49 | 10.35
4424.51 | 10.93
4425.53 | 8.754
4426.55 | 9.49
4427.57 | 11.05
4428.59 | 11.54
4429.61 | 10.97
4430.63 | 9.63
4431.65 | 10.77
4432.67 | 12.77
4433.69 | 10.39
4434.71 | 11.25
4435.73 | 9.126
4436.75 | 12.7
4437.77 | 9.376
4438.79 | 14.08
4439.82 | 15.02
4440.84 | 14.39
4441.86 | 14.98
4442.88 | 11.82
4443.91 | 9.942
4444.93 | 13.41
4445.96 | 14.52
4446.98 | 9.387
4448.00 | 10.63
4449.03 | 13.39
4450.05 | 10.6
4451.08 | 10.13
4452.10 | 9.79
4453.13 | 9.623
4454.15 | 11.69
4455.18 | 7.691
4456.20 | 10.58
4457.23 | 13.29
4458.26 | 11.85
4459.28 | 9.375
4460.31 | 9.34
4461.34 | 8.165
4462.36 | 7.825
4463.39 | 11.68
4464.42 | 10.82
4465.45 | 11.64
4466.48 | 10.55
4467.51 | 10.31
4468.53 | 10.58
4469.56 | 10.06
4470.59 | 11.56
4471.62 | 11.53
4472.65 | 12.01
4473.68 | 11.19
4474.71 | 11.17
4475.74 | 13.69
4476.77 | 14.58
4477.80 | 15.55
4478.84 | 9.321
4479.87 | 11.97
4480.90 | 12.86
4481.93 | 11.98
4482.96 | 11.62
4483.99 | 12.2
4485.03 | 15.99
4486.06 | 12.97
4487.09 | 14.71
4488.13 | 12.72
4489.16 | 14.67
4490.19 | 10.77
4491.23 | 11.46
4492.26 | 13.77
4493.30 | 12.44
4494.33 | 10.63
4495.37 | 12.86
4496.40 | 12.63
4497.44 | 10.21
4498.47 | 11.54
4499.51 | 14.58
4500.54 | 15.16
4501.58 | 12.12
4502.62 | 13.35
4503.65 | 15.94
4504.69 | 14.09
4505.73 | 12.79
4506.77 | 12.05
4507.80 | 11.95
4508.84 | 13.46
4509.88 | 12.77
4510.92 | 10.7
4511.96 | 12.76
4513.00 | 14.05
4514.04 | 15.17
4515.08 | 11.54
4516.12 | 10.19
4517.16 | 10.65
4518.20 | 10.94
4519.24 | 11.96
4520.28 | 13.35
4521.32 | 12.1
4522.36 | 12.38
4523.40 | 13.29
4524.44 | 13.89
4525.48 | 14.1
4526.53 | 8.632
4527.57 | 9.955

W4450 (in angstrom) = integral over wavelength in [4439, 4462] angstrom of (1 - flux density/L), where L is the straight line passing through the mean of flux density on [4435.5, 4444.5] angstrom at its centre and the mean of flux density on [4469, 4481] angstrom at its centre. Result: 1.9 angstrom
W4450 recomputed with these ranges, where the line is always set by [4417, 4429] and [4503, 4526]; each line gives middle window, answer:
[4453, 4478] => 1.8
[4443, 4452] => 0.1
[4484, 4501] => -0.8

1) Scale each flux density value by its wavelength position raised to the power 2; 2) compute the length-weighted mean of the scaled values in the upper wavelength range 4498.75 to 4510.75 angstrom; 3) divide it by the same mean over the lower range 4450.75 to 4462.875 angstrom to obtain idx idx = 1.4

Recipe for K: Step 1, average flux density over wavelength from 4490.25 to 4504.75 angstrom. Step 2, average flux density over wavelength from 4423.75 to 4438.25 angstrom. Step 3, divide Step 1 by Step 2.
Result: 1.2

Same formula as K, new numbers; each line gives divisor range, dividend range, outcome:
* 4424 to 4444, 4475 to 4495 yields 1.12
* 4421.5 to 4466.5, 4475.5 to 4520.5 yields 1.15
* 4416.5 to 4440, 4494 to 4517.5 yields 1.13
